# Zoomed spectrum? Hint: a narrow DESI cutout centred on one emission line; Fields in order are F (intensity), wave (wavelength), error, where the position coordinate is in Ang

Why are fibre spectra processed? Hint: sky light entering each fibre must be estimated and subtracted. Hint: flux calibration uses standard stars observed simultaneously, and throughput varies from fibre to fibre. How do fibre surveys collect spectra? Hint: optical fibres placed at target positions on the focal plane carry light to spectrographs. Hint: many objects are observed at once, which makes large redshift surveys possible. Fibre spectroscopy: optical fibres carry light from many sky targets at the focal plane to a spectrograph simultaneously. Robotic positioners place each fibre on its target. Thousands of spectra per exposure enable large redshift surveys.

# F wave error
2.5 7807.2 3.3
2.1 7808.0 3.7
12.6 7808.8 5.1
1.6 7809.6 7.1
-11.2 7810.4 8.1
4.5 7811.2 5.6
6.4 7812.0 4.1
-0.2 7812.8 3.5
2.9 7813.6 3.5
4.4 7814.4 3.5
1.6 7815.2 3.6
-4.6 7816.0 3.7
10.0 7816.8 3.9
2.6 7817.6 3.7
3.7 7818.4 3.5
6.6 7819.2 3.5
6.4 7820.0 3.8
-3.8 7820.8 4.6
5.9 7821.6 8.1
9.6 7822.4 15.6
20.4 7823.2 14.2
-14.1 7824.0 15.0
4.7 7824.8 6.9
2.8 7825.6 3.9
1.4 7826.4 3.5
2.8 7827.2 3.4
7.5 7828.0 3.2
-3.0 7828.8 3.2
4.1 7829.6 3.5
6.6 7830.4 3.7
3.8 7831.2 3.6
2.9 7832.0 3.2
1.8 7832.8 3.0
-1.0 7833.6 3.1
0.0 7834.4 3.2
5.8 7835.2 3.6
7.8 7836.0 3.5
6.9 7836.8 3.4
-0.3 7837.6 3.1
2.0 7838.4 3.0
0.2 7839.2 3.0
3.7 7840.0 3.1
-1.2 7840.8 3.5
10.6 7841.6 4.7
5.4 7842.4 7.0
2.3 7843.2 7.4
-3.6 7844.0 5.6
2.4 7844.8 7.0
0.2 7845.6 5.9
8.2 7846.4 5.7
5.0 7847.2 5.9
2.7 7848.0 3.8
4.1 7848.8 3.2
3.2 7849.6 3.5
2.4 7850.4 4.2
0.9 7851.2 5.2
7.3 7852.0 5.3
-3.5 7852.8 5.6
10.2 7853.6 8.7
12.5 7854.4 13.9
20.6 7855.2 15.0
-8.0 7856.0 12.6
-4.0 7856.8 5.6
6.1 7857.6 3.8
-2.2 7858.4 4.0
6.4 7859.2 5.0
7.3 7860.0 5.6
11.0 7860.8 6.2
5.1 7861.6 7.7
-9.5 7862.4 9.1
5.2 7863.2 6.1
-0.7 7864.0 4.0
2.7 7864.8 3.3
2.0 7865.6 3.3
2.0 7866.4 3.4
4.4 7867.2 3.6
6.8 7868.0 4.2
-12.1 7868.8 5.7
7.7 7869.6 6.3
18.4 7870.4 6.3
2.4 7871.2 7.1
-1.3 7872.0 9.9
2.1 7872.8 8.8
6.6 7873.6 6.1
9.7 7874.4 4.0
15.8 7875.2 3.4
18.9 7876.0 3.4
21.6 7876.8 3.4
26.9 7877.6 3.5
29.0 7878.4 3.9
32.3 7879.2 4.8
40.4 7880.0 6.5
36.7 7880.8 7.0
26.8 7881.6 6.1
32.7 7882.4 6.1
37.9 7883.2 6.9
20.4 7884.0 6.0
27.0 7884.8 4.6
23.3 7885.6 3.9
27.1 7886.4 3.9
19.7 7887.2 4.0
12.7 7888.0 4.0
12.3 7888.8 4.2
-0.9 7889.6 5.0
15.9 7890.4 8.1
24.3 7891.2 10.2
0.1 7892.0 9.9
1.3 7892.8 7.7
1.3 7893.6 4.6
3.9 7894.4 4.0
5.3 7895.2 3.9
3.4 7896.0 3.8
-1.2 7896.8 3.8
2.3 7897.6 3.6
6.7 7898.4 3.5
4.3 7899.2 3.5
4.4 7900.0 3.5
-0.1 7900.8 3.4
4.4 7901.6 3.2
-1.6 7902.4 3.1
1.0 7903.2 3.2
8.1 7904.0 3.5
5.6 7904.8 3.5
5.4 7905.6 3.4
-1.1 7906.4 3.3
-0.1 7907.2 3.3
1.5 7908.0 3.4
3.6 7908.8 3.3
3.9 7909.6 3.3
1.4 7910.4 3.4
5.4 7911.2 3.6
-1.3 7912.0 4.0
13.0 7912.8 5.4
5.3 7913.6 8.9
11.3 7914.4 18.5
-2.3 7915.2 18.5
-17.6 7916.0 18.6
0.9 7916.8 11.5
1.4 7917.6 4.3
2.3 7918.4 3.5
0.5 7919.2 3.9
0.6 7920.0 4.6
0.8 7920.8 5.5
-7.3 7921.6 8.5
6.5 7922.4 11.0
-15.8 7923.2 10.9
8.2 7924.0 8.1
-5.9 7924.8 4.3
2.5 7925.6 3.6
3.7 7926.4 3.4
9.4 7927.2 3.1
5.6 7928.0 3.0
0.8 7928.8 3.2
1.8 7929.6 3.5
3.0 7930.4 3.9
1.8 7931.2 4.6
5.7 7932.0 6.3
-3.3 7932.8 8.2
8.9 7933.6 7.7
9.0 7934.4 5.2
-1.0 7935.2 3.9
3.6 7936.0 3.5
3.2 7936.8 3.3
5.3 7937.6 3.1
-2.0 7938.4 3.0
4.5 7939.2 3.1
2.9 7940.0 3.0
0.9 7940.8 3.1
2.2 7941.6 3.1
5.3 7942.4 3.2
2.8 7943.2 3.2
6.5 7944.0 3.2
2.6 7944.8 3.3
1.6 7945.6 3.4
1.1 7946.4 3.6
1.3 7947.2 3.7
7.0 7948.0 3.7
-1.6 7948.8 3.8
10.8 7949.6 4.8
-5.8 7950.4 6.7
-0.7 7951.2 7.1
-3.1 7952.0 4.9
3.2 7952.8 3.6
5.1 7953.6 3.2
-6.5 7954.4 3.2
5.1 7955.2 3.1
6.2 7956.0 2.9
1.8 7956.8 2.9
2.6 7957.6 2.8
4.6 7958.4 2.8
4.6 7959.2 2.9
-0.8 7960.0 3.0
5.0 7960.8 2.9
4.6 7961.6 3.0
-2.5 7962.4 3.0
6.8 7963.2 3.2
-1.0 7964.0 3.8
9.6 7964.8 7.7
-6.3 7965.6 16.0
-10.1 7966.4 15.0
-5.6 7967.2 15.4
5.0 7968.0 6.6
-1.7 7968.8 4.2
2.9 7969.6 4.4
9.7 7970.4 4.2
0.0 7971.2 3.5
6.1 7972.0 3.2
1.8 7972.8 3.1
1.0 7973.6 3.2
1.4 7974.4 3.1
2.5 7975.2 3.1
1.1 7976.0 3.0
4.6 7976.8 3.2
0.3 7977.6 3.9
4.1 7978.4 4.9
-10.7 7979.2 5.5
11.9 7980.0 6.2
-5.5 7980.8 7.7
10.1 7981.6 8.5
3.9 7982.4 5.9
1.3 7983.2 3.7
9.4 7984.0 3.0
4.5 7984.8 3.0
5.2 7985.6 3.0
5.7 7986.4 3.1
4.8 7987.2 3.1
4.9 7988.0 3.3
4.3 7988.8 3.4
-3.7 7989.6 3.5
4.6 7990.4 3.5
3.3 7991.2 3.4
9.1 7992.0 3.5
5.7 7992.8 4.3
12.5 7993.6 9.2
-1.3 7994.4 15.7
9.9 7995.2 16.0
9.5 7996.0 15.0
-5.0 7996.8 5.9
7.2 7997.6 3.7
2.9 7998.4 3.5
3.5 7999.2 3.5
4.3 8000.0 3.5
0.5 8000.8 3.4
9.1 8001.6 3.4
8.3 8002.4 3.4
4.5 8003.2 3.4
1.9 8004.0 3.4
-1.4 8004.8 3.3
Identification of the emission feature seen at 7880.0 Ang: [O II] 3727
